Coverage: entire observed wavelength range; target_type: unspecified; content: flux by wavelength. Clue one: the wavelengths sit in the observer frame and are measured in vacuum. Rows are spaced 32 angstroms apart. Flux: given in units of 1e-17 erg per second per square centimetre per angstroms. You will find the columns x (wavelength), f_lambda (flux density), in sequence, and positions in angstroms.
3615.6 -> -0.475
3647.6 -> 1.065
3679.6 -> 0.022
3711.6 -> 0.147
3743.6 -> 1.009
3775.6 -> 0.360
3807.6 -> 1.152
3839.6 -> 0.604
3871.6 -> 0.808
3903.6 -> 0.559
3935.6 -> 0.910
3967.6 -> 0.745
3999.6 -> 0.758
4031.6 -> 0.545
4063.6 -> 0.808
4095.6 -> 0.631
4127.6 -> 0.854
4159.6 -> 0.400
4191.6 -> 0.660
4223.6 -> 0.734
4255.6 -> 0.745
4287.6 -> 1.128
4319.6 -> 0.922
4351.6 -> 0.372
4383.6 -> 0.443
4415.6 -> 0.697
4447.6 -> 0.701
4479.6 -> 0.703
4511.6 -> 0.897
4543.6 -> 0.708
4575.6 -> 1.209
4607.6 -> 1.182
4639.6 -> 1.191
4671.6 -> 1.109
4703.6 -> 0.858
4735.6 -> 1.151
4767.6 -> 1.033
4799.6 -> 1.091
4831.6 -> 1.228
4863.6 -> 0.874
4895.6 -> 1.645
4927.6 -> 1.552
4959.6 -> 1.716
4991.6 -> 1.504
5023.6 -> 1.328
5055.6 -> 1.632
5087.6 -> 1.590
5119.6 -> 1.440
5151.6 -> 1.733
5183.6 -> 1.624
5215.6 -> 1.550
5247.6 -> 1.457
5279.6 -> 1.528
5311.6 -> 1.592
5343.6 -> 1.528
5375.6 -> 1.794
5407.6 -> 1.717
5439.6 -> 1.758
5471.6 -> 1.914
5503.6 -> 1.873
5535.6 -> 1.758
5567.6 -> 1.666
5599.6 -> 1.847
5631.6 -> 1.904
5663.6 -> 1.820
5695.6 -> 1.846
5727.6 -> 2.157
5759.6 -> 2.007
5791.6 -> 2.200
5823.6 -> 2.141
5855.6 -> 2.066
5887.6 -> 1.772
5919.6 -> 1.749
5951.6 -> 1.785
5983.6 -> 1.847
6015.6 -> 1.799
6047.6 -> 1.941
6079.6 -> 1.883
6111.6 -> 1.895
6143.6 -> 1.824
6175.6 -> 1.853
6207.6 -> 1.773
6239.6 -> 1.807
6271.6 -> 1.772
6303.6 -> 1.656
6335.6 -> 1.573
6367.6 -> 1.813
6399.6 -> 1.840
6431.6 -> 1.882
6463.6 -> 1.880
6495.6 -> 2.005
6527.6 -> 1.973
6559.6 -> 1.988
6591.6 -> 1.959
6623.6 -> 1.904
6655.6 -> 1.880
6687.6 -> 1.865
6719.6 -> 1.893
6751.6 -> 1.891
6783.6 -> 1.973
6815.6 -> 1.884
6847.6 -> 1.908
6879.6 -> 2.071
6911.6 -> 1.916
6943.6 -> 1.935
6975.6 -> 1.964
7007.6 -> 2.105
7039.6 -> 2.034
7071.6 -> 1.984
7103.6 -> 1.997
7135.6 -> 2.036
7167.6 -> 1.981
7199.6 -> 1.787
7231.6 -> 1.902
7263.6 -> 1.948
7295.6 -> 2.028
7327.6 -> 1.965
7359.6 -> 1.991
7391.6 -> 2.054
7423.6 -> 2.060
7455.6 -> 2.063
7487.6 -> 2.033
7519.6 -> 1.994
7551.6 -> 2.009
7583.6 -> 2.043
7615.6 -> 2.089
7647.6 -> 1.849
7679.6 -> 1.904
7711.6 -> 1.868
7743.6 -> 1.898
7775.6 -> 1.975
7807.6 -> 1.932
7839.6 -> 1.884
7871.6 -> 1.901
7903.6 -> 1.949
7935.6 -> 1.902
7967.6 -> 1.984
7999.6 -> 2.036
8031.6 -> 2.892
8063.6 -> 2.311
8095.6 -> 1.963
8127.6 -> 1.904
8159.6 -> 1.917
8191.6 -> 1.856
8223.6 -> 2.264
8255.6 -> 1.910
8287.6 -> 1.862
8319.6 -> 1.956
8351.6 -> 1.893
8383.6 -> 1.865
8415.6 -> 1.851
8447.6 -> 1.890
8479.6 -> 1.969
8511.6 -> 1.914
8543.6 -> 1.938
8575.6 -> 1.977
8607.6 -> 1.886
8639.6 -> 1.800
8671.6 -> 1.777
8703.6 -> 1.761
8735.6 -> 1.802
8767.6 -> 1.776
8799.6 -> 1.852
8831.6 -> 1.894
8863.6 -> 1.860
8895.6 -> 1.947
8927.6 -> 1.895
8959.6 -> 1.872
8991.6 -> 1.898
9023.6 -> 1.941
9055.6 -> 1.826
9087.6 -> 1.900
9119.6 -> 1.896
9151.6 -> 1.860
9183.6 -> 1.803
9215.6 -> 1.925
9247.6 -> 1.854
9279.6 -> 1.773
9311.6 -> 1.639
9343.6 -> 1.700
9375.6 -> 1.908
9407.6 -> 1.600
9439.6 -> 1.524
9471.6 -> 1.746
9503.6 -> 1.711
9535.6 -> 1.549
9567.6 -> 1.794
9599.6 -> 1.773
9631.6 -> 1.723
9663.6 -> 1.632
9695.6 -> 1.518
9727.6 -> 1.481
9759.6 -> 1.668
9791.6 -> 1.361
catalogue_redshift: 0.22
